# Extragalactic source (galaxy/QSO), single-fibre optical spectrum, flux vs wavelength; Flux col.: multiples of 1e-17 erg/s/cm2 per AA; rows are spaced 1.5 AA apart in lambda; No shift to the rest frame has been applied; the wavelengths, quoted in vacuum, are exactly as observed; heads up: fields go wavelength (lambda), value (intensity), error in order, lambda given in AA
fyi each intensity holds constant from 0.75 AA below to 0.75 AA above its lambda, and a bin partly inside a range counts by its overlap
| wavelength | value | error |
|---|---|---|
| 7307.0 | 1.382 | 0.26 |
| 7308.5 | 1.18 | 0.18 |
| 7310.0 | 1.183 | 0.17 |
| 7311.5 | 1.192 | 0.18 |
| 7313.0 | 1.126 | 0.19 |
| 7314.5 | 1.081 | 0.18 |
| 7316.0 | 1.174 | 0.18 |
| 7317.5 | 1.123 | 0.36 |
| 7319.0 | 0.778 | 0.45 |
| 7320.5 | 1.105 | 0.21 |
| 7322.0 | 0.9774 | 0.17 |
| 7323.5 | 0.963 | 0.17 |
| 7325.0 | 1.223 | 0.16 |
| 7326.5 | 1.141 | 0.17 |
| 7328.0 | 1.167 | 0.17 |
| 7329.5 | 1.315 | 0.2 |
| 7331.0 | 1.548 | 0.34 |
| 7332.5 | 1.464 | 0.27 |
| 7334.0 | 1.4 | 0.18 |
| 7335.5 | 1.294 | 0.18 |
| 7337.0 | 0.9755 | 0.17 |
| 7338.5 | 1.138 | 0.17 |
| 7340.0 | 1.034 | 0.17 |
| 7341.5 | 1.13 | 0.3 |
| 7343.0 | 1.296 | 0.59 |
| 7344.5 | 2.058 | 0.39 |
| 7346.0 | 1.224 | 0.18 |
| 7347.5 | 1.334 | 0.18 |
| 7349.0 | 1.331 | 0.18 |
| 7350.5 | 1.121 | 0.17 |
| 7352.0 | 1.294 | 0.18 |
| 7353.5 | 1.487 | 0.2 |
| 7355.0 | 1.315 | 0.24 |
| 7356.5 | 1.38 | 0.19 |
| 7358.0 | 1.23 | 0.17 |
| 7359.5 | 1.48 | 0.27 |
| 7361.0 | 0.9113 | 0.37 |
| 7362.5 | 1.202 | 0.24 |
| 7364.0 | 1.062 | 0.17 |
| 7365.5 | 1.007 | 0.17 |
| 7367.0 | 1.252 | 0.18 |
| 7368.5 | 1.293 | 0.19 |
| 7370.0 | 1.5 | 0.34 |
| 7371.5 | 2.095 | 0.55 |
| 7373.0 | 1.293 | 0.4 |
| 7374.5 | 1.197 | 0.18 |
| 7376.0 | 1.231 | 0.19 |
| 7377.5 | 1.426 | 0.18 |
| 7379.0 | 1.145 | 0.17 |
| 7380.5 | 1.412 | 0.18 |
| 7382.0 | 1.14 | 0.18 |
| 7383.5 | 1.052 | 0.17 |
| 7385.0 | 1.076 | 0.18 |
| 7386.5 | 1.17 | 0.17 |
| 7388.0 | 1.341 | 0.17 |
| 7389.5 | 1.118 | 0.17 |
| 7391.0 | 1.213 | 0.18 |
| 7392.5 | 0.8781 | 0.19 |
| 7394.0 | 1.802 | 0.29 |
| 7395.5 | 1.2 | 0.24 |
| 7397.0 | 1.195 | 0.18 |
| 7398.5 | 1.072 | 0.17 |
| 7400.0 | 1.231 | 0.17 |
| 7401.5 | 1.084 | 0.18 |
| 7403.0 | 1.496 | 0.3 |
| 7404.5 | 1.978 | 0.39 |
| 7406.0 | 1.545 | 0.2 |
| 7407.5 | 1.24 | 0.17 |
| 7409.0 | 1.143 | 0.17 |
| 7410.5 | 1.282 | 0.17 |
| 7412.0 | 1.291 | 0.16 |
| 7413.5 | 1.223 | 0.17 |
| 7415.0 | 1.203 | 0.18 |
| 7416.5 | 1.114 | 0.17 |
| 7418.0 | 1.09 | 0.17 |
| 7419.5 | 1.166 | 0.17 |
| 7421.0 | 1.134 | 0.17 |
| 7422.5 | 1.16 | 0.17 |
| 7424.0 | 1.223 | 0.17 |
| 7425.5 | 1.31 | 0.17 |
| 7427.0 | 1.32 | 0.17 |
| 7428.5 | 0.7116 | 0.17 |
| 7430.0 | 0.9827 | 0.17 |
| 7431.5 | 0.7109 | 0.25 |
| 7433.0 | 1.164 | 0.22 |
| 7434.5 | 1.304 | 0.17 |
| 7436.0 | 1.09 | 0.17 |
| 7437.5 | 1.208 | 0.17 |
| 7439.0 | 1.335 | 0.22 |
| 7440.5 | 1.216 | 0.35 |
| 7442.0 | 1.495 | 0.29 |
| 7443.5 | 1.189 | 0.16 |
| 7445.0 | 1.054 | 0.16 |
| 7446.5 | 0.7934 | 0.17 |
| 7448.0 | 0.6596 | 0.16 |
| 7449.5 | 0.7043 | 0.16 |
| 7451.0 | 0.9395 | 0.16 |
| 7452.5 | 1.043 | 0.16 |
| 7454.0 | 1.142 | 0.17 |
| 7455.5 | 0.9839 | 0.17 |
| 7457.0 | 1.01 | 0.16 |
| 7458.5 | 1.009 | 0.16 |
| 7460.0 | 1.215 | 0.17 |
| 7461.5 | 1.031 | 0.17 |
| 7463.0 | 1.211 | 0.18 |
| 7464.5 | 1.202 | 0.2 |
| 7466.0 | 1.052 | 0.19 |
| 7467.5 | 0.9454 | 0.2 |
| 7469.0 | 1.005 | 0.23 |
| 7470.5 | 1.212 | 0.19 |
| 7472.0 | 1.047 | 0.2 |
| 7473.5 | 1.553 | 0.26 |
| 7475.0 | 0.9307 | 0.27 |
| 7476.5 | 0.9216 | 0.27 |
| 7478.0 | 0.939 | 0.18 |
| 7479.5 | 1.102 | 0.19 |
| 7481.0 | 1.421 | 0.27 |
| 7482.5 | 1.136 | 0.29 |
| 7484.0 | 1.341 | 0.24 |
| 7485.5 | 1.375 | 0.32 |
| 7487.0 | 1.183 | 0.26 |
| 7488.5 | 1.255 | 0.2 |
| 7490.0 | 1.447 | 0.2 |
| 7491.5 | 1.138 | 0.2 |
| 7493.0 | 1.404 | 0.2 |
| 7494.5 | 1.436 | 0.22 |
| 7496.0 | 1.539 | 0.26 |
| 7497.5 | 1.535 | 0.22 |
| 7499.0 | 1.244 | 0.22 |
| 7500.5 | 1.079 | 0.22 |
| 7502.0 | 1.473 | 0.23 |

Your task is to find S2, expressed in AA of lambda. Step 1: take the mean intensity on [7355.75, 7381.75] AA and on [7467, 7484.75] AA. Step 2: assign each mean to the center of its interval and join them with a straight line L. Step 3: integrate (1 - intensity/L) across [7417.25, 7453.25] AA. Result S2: 3.4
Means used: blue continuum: 1.3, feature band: 1.08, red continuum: 1.13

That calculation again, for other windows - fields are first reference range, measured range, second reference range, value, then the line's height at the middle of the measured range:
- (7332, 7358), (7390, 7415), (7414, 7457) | -2.86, 1.17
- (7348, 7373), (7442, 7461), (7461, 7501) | 3.64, 1.24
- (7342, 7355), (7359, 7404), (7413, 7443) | 1.17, 1.29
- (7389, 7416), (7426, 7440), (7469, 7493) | 1.74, 1.25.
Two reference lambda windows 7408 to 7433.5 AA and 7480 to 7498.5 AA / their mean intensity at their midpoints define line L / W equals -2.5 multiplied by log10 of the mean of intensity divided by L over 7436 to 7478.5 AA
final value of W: 0.159 mag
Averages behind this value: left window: 1.13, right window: 1.35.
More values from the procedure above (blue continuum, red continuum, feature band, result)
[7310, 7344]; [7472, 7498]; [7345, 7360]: -0.12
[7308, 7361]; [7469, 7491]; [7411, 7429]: 0.04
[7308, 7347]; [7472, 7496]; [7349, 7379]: -0.08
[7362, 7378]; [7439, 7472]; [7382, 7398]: 0.05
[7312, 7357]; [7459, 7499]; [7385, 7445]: 0.00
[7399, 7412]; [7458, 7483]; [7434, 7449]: 0.10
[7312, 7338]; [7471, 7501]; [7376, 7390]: -0.01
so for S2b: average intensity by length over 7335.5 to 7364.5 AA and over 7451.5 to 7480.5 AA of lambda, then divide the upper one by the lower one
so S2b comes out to 0.9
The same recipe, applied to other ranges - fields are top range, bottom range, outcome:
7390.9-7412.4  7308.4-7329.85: 1.18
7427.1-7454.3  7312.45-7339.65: 0.90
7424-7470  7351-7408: 0.83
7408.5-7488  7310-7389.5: 0.90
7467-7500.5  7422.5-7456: 1.15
